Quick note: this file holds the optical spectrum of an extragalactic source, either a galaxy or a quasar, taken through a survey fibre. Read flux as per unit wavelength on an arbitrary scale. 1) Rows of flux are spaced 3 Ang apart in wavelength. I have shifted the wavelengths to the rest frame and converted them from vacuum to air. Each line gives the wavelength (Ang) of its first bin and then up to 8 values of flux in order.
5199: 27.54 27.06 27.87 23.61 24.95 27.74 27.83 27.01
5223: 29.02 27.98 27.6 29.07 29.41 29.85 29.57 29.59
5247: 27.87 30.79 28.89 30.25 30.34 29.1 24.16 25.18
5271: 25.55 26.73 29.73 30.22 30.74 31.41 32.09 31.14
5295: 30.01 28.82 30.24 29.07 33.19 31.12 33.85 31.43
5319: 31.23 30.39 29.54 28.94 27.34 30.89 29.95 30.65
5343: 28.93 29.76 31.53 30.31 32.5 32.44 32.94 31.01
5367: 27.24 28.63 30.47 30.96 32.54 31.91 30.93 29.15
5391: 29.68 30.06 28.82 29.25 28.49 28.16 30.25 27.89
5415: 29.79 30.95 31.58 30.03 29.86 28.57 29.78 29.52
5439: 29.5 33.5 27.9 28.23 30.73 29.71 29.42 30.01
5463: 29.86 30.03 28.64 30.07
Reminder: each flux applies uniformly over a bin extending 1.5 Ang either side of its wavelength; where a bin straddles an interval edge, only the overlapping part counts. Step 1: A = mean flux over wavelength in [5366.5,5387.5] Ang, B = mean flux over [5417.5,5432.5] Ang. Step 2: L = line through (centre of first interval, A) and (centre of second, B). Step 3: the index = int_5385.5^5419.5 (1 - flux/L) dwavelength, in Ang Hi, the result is 1.03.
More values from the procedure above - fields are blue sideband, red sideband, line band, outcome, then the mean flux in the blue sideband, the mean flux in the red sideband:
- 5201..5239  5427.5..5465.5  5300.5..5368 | -4.7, 27.6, 29.7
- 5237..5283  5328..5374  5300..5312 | -0.7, 28.6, 30.3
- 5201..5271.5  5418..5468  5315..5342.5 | -1.1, 28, 29.9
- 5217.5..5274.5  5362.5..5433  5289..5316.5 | -2.0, 28.3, 29.8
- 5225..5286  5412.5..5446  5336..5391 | -2.0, 28.7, 30.1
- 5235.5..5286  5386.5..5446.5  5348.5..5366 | -1.4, 28.8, 29.6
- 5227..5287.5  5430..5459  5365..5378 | -0.1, 28.8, 29.7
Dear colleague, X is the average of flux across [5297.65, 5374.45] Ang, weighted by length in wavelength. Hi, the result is 30.5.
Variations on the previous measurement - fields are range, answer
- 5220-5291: 28.9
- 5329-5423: 30.2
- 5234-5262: 29.6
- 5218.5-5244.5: 28.8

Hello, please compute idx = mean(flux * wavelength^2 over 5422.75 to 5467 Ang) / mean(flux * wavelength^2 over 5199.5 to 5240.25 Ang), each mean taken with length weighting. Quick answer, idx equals 1.2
